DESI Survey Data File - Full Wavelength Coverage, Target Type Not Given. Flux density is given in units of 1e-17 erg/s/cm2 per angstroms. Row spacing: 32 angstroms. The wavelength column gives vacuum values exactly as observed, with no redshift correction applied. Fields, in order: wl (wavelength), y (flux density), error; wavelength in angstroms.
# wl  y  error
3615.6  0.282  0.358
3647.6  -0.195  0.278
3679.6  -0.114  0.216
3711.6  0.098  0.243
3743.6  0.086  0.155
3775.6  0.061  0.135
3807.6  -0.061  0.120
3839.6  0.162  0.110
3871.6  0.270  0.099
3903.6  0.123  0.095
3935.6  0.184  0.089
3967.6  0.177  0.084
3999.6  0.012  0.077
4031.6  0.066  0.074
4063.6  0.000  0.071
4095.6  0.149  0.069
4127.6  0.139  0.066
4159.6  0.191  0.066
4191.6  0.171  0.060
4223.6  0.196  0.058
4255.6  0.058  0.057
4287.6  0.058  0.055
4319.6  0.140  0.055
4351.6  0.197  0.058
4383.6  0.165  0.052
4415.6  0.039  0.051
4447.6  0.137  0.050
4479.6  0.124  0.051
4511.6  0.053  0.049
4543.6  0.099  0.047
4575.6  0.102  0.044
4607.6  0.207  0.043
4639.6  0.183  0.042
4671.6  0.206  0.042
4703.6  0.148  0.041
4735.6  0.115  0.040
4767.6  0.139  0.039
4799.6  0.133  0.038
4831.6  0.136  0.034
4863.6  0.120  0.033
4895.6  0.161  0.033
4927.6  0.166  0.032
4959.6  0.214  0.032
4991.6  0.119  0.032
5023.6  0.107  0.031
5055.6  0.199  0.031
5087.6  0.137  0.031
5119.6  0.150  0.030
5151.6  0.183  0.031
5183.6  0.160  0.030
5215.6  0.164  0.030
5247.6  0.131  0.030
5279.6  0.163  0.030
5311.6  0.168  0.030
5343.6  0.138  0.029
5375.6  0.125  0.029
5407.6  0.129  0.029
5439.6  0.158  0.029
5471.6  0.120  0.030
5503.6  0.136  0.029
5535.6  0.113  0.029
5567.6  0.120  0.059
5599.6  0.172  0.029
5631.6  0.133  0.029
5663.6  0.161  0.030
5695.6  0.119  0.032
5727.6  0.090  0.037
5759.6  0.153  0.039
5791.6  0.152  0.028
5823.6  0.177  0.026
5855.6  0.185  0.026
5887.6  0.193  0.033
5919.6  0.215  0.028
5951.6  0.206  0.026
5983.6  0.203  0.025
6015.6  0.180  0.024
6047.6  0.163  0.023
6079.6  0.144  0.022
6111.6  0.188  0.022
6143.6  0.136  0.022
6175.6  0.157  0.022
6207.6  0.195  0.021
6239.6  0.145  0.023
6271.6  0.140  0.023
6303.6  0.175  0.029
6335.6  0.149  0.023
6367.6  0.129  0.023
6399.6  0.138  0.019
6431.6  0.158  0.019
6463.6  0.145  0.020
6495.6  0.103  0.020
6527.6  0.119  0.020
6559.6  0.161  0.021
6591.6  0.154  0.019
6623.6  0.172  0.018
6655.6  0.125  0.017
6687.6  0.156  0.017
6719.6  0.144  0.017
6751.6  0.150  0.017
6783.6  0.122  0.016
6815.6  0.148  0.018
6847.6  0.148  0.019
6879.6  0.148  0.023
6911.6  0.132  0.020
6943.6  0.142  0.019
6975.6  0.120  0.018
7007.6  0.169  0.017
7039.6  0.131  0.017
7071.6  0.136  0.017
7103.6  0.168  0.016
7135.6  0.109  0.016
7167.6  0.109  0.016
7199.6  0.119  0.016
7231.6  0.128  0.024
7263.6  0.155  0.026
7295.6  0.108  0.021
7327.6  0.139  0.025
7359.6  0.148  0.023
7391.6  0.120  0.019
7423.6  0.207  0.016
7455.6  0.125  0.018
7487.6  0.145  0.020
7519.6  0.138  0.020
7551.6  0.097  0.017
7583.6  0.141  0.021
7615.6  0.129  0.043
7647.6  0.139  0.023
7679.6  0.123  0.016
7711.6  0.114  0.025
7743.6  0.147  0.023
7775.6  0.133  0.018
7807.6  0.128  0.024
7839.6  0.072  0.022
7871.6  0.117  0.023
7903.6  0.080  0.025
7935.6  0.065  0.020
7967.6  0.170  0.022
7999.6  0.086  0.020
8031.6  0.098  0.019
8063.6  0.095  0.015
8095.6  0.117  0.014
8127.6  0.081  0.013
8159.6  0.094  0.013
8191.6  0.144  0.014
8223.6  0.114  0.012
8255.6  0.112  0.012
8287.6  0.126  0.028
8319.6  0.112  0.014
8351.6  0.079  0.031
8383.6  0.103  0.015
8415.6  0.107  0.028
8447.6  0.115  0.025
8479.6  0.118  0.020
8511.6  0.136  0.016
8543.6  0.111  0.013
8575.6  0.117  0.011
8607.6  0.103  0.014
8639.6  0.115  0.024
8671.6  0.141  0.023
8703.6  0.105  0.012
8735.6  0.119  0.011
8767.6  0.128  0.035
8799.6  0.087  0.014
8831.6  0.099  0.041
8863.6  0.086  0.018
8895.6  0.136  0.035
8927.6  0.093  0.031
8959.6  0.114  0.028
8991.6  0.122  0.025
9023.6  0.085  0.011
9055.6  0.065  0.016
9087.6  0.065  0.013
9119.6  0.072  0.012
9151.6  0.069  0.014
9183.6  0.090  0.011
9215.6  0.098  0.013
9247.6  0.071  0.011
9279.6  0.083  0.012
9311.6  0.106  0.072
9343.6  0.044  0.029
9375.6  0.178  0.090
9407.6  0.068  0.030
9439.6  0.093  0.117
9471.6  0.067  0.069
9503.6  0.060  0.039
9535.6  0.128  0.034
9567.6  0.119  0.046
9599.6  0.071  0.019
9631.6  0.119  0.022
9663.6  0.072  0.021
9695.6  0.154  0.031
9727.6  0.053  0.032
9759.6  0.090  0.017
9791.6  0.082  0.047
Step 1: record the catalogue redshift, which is 0.129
